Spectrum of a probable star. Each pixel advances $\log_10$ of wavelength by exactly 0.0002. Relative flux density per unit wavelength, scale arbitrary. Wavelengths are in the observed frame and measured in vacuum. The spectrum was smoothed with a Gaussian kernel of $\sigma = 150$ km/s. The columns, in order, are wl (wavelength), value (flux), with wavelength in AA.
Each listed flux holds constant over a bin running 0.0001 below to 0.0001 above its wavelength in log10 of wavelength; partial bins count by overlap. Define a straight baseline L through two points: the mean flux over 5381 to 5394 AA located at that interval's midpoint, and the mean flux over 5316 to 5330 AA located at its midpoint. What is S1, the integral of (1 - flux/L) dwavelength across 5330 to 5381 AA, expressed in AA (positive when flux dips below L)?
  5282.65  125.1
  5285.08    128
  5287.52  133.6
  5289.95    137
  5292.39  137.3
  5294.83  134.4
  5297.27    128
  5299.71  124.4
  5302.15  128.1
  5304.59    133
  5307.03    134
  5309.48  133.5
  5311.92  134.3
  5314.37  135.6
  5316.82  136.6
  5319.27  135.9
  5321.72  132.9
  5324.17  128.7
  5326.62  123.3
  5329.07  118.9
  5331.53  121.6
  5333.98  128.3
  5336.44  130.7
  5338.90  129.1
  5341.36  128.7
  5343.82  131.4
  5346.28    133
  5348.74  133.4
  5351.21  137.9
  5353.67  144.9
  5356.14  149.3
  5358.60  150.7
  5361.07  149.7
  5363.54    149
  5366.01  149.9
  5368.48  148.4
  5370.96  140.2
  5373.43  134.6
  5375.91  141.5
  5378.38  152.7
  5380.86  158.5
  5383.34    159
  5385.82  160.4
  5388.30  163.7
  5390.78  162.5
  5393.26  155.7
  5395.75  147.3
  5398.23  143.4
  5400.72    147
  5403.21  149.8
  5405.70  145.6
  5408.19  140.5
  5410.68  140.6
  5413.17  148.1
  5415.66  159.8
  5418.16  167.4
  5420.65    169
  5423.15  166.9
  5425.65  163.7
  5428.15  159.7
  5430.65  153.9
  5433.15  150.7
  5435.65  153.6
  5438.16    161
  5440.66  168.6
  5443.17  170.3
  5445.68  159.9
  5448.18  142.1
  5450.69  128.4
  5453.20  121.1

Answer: 1.90 AA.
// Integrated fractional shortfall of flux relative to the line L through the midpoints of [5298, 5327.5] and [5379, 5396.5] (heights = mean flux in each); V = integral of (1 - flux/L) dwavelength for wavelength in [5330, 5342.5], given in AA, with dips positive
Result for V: 1.12 AA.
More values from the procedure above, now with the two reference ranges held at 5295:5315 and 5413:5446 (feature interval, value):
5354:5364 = -0.34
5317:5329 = 0.53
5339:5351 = 0.78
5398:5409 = 0.67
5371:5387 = -0.11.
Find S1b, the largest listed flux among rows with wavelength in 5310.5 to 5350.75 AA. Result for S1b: 136.6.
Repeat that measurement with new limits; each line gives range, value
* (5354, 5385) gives 159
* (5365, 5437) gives 169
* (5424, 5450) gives 170.3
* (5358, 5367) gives 150.7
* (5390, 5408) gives 162.5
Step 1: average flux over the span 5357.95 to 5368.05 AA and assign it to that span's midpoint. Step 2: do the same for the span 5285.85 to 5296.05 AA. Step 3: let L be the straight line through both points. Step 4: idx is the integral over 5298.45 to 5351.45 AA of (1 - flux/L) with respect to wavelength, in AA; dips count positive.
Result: 4.3 AA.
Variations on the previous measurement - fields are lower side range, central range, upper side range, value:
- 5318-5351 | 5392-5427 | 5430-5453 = -1.8 AA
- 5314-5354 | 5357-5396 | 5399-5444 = -2.3 AA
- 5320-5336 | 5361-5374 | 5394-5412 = -0.9 AA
